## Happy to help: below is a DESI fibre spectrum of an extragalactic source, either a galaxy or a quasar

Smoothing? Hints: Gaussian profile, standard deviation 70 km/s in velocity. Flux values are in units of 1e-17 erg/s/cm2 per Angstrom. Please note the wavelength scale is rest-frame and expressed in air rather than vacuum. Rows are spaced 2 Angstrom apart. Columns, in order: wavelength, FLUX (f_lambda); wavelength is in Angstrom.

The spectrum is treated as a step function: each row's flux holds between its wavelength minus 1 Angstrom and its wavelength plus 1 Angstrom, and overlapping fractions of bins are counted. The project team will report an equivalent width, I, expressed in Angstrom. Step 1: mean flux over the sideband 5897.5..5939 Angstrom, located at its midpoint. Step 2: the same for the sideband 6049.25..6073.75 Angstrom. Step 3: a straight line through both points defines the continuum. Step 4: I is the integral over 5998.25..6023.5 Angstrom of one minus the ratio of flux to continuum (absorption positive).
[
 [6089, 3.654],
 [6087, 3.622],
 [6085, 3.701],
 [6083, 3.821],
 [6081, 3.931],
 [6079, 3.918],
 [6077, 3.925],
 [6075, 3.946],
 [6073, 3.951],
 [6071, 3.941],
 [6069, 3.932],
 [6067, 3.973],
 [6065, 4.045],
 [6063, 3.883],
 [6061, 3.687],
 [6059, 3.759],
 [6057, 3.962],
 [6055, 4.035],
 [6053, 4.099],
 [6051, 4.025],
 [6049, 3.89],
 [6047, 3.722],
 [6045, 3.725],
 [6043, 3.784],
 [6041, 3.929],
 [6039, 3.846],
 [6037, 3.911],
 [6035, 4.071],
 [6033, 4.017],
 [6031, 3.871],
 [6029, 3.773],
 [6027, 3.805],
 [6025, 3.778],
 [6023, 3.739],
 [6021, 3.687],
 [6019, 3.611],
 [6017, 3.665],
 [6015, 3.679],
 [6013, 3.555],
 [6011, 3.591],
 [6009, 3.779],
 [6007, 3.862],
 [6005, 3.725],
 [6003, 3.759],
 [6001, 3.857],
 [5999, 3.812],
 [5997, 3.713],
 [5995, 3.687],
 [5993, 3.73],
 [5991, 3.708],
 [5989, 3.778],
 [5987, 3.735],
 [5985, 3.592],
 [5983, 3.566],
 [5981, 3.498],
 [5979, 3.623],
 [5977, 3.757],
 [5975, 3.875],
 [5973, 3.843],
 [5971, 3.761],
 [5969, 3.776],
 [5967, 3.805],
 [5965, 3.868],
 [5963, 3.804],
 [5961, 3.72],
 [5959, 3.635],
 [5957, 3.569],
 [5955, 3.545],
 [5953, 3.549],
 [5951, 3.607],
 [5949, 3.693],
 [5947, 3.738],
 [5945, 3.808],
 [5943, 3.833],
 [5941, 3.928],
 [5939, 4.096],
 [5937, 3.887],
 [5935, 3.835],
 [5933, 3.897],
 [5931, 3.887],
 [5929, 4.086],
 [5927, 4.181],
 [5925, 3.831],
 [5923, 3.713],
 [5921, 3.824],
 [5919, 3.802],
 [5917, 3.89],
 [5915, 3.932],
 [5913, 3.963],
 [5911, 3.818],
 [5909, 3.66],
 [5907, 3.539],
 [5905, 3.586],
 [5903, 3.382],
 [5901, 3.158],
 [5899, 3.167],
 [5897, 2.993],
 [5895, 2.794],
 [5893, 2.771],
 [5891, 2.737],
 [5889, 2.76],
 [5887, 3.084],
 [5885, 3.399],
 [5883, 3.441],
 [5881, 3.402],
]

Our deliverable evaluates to 1.0 Angstrom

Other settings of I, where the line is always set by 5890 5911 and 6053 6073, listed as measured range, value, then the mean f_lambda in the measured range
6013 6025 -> 0.2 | 3.67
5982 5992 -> -0.2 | 3.68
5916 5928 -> -2.1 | 3.87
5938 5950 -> -1.6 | 3.85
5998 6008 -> -0.4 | 3.8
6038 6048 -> 0.1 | 3.8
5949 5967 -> -1.1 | 3.67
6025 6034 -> -0.2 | 3.86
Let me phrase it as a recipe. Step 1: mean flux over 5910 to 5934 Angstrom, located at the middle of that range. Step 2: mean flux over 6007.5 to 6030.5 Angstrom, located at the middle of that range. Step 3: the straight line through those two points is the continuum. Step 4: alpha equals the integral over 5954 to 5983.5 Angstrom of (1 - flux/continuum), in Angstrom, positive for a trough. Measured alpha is 0.7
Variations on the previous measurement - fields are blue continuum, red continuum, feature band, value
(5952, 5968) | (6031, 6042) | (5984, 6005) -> 0.4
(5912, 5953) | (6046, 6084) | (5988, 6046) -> 1.9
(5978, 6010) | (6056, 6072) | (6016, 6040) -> -0.1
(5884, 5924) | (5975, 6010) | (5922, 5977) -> -3.7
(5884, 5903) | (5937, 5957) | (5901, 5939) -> -4.9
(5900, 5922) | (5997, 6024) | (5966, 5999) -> -0.1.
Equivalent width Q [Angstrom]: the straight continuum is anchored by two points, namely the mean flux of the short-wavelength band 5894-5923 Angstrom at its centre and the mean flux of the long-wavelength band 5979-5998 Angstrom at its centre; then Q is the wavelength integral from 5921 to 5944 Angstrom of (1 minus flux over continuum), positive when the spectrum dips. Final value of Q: -2.19 Angstrom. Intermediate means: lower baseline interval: 3.54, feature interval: 3.92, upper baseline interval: 3.67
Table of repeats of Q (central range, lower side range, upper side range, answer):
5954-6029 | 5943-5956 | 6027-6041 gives 1.40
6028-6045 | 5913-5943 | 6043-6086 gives 0.04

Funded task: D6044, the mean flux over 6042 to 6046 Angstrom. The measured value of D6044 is 3.75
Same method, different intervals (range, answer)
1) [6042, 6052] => 3.83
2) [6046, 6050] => 3.81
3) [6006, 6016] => 3.69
